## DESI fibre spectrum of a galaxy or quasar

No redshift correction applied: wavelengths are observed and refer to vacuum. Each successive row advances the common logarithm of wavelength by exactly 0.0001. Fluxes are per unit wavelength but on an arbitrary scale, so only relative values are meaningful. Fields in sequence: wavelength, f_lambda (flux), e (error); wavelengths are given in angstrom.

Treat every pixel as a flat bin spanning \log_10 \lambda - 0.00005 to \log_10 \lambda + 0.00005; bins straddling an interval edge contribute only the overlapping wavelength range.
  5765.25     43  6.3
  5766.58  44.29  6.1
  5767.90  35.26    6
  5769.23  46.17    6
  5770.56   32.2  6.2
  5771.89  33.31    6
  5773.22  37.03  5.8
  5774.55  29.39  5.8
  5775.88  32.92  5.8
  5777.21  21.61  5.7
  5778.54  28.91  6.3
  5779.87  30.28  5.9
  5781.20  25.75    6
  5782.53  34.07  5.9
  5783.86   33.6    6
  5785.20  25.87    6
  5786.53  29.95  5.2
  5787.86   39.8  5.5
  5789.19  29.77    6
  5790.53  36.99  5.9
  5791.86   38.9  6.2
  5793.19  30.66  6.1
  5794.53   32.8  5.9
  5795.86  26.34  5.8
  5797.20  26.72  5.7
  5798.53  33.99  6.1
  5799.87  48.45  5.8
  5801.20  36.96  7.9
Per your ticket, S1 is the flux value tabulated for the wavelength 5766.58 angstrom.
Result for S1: 44.29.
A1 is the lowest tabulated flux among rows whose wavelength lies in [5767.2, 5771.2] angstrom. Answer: 32.2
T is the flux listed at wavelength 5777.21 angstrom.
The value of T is 21.61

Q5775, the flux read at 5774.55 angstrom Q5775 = 29.39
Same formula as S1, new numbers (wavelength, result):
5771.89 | 33.31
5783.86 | 33.6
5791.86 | 38.9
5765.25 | 43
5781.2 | 25.75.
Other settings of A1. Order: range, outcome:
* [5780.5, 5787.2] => 25.75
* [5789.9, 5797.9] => 26.34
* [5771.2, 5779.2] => 21.61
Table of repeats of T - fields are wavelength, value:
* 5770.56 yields 32.2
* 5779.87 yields 30.28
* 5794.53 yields 32.8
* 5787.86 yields 39.8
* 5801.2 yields 36.96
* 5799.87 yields 48.45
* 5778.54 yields 28.91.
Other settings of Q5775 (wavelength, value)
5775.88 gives 32.92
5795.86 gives 26.34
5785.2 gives 25.87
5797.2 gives 26.72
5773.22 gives 37.03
